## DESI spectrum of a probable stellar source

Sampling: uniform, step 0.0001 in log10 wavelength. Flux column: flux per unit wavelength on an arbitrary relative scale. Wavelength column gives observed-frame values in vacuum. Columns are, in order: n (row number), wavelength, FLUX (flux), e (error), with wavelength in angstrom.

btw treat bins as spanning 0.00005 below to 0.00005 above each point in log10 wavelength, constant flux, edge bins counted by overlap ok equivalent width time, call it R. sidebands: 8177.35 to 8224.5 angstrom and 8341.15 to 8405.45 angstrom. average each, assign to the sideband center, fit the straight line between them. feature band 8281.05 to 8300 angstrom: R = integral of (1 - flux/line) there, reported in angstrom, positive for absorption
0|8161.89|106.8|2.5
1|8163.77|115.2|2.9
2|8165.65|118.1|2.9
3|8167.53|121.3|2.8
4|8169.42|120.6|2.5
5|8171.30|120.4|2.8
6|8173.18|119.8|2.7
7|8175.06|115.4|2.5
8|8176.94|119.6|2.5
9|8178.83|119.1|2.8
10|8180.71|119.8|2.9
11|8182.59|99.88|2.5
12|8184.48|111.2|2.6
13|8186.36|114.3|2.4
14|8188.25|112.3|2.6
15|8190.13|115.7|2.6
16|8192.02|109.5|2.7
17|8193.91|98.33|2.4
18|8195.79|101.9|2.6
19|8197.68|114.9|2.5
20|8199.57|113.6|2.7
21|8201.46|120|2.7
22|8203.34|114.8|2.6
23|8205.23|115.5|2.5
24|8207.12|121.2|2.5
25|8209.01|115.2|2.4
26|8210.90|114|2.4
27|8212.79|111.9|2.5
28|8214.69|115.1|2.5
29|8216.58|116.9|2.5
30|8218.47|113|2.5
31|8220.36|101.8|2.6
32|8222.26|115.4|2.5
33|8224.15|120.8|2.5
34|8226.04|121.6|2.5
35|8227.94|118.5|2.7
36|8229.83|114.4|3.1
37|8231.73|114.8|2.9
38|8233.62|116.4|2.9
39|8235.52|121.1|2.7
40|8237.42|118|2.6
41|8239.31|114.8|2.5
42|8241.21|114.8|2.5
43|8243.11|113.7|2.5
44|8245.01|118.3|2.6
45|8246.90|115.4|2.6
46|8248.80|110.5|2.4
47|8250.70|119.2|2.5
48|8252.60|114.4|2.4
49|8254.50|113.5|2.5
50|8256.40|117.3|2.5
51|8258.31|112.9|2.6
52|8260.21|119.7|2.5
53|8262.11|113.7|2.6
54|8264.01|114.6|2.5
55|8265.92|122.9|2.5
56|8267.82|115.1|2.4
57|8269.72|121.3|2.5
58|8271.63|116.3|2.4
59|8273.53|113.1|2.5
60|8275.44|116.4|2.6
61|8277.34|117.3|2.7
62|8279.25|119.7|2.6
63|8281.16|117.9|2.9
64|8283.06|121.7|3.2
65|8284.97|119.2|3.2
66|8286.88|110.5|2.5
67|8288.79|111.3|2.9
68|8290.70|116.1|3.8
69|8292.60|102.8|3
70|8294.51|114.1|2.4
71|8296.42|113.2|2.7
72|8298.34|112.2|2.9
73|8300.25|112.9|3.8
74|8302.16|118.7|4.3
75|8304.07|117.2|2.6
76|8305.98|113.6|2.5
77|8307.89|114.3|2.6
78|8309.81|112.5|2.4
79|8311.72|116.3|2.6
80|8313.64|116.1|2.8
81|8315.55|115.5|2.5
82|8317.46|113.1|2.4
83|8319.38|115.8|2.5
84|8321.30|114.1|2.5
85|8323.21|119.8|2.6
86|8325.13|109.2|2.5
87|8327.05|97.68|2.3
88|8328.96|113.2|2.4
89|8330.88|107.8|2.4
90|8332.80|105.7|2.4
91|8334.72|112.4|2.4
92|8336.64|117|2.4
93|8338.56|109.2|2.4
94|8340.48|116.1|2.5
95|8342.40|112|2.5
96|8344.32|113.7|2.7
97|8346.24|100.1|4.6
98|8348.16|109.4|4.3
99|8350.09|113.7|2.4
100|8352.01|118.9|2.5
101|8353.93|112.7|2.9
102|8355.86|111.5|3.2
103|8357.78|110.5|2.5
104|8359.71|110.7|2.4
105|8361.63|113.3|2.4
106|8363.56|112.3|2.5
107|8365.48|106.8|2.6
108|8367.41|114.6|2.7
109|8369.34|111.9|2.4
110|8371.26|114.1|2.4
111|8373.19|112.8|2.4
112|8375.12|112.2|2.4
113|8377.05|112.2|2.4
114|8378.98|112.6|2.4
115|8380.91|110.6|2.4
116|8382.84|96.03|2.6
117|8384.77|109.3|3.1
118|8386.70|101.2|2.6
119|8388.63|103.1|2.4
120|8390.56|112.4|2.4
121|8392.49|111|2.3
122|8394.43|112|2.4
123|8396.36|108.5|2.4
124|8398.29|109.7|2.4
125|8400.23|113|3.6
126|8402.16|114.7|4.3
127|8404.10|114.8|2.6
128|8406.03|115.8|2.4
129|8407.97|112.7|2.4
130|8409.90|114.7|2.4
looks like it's -0.3 angstrom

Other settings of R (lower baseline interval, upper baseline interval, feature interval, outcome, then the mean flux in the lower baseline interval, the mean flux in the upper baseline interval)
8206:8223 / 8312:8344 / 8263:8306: -1.0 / 114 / 112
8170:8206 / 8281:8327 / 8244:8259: -0.2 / 114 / 114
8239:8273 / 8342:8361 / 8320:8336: 0.3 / 116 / 111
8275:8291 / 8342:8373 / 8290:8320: 0.3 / 117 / 112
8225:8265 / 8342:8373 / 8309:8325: -0.3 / 116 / 112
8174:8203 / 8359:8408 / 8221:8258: -1.4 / 112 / 111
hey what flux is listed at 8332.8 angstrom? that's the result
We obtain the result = 105.7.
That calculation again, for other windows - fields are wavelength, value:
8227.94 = 118.5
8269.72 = 121.3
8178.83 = 119.1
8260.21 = 119.7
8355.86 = 111.5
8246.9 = 115.4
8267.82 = 115.1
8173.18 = 119.8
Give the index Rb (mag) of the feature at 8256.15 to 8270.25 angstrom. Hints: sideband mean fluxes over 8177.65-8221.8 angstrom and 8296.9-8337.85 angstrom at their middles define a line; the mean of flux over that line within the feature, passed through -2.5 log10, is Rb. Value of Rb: -0.039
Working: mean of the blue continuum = 113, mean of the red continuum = 113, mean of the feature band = 117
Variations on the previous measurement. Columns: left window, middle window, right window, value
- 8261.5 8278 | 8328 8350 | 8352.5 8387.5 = 0.02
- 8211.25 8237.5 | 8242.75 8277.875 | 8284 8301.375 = -0.02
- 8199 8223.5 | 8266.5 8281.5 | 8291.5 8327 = -0.03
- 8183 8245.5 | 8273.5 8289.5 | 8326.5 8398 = -0.04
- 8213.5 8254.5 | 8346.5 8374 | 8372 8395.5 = -0.02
